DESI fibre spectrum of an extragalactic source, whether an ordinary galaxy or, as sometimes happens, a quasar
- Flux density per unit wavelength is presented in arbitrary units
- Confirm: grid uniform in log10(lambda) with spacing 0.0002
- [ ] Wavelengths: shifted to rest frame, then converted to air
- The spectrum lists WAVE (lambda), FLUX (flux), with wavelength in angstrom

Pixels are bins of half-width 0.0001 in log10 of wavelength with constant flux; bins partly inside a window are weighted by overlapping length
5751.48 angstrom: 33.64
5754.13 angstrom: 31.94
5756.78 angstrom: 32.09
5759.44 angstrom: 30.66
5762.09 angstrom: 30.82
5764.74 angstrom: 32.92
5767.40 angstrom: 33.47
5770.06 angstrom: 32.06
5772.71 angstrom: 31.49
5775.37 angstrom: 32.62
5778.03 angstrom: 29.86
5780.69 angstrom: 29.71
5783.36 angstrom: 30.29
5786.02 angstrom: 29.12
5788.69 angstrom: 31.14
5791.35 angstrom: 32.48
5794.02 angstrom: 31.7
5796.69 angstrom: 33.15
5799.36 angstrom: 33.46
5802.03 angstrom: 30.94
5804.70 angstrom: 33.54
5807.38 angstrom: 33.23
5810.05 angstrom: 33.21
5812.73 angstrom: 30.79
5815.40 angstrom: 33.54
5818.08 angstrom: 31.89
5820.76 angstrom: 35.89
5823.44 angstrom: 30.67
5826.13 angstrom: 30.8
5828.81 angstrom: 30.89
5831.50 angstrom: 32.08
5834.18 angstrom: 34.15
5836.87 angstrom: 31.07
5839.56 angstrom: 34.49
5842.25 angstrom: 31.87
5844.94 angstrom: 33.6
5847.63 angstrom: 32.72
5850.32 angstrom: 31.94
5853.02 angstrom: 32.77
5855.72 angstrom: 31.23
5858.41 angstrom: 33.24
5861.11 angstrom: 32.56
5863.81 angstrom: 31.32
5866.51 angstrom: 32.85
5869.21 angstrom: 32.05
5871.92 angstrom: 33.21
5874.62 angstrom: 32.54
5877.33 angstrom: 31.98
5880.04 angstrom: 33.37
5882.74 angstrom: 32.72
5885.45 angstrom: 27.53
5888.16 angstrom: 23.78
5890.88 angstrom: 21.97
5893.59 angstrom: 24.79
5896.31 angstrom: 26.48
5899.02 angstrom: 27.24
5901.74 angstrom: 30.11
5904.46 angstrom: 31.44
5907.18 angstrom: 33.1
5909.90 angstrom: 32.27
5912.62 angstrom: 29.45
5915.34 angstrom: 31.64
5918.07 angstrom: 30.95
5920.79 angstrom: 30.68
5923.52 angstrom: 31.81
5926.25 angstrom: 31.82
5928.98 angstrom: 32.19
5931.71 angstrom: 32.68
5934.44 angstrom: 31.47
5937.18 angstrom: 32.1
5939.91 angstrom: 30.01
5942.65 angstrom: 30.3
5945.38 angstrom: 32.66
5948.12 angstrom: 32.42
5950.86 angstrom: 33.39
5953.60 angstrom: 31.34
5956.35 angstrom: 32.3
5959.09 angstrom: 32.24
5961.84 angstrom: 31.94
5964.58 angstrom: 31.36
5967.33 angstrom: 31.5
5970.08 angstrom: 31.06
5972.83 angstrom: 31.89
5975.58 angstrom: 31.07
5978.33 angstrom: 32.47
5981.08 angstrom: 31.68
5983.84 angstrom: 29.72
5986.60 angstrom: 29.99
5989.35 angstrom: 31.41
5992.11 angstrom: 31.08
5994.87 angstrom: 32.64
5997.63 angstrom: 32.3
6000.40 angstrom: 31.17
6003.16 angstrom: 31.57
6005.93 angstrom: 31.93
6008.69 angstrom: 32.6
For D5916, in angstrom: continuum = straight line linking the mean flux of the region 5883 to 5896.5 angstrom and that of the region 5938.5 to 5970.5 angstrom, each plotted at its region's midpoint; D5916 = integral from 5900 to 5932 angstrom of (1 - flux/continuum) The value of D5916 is -3.98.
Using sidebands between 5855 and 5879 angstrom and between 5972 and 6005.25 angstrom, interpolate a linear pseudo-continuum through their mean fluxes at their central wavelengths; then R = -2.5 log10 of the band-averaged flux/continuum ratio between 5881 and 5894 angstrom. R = 0.21 mag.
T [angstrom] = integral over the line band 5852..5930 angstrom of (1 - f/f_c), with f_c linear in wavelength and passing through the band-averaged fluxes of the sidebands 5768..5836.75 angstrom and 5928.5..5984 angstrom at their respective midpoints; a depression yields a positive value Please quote 3.08 angstrom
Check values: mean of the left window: 32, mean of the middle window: 30.6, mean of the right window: 31.7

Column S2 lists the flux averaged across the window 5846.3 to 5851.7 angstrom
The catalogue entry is 32.3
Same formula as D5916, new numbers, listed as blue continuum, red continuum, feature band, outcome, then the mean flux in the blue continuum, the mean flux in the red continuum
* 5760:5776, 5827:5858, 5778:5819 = 0.6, 32.1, 32.4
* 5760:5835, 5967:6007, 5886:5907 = 3.1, 32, 31.4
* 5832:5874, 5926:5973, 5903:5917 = 0.3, 32.6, 31.8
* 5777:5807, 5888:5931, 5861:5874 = -0.9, 31.5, 29.6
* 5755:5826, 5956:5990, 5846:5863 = -0.3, 31.9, 31.4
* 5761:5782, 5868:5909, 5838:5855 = -1.4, 31.6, 29.5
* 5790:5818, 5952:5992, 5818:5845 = -0.1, 32.6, 31.4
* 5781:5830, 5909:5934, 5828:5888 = -0.7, 32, 31.5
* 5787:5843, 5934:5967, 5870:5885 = -0.1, 32.4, 31.8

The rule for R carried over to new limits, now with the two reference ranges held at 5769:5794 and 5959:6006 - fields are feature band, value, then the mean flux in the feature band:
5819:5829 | -0.04 mag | 32.2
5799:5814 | -0.05 mag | 32.5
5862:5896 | 0.05 mag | 29.8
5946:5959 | -0.03 mag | 32.4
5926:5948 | -0.01 mag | 31.7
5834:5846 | -0.06 mag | 32.9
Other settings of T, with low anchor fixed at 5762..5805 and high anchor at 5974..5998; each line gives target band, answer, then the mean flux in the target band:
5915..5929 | 0.00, 31.4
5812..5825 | -0.41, 32.6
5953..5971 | -0.18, 31.7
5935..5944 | 0.16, 30.8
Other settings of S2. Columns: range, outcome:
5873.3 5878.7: 32.2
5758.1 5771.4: 32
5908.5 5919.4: 31.1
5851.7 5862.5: 32.4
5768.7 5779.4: 31.5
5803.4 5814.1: 32.7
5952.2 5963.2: 31.9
